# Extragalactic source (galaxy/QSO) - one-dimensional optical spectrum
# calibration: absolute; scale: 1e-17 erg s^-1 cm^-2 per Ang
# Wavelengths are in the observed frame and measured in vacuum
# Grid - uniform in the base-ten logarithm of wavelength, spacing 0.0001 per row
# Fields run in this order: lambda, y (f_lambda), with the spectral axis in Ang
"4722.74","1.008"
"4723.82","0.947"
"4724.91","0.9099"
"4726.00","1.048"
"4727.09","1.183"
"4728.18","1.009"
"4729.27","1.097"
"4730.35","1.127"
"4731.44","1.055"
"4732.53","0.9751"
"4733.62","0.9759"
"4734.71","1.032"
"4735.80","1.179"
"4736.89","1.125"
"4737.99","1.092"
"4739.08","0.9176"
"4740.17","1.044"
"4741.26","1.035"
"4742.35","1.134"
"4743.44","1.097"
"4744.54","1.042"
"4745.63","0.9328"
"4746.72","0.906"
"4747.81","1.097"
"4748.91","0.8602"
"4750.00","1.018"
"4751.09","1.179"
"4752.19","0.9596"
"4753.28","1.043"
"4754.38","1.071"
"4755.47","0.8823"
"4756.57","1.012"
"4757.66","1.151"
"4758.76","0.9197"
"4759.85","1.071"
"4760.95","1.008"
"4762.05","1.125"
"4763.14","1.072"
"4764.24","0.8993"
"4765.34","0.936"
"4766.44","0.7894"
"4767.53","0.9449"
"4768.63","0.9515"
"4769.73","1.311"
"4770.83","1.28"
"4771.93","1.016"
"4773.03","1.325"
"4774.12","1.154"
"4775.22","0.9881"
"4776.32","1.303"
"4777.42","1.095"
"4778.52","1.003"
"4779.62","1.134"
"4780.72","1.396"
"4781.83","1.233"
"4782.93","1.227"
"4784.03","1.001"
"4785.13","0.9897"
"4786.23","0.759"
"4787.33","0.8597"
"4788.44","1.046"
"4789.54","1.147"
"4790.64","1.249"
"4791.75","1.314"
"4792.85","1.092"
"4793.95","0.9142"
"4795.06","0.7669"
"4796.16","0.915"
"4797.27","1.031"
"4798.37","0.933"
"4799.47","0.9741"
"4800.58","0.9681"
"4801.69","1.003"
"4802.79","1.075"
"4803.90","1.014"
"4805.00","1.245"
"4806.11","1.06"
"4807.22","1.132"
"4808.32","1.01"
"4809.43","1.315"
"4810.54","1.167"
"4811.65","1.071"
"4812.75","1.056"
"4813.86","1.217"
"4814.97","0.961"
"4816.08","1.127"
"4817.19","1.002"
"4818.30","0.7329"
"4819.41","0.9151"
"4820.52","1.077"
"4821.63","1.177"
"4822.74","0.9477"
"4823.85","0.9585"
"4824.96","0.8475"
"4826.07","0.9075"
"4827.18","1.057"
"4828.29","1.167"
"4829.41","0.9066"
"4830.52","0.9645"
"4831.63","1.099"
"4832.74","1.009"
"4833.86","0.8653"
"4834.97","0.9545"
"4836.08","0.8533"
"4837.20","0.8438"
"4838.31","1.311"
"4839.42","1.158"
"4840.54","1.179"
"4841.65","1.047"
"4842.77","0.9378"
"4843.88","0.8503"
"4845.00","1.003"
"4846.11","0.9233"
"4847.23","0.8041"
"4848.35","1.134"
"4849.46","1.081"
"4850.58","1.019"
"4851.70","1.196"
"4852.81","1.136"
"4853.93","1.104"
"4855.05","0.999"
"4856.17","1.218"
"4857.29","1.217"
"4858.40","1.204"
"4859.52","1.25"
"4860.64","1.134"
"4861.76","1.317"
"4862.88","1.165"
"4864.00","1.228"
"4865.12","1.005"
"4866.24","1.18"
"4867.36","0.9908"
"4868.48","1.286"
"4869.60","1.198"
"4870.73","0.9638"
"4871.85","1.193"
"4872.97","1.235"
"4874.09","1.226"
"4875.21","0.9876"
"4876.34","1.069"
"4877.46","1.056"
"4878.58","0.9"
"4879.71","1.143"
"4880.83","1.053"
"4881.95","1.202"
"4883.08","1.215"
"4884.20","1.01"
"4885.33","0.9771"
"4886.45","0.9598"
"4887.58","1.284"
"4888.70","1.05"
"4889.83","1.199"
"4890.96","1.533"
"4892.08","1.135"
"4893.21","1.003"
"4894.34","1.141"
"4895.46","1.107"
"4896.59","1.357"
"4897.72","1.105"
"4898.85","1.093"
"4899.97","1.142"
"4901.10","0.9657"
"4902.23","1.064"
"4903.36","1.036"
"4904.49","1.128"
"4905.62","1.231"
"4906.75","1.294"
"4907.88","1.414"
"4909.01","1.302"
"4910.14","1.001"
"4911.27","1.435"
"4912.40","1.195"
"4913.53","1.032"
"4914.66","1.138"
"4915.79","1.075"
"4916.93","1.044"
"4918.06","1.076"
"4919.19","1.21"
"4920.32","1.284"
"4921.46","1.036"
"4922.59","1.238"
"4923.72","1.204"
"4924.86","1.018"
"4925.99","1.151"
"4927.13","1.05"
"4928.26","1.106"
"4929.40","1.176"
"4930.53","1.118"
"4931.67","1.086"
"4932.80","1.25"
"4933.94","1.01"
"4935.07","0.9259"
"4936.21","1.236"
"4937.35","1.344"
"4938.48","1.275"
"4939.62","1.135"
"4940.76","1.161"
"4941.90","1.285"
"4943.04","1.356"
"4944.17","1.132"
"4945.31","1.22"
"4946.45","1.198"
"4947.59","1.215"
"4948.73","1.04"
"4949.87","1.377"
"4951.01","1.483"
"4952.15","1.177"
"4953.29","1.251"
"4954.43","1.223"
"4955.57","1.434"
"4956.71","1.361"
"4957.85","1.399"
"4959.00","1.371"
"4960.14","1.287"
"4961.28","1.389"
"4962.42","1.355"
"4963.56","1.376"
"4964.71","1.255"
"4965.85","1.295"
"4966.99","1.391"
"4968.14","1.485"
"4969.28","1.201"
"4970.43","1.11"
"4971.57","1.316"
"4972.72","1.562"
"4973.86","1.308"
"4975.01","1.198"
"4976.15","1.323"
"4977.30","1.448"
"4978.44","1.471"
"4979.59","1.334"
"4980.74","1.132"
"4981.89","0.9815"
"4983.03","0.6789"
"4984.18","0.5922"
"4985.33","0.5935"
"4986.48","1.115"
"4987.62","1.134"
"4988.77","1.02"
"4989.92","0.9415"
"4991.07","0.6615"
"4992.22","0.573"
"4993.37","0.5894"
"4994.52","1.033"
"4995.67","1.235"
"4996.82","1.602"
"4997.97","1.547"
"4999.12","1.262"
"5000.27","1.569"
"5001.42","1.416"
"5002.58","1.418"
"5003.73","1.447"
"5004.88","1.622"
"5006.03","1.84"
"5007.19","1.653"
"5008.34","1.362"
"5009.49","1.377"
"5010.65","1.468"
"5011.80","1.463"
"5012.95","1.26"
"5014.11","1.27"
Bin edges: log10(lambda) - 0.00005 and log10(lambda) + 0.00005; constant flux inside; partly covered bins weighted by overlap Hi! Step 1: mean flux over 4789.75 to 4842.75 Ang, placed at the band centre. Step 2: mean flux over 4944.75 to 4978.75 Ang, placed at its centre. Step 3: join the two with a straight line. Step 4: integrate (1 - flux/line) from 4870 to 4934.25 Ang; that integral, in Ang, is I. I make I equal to 3.42 Ang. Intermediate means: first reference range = 1.03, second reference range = 1.32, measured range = 1.14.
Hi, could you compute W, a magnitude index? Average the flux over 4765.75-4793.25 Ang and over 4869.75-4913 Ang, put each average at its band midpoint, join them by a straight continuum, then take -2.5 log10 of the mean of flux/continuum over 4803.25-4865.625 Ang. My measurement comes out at 0.06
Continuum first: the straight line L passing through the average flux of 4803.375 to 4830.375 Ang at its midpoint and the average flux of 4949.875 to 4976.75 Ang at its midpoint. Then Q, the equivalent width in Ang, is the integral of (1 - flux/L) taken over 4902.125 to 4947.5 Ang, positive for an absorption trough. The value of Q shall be 3.09 Ang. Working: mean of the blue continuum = 1.04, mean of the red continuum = 1.33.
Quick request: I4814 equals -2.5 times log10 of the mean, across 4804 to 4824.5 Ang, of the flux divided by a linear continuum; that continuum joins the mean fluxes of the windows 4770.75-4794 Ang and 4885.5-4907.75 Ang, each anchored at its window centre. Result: 0.06 mag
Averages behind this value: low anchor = 1.12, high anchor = 1.15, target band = 1.06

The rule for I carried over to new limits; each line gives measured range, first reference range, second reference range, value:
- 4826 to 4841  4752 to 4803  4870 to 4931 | 0.93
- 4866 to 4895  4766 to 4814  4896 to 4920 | 0.49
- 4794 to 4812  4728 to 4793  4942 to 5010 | 0.99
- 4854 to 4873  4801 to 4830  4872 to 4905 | -1.19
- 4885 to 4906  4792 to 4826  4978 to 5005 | -1.30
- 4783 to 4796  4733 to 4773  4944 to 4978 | 0.78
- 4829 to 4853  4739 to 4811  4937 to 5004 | 2.15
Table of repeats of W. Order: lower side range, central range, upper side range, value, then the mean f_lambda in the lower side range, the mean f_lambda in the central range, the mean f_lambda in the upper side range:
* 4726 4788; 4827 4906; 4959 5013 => 0.051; 1.05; 1.1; 1.25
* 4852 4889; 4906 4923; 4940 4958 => 0.017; 1.13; 1.19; 1.27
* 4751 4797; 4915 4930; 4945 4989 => 0.062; 1.06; 1.13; 1.23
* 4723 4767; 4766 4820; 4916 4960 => 0.001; 1.02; 1.07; 1.2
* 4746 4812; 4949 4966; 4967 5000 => -0.186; 1.06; 1.33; 1.13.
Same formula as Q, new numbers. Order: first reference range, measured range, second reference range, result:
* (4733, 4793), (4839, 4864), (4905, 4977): 1.10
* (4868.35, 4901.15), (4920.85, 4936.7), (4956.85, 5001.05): 0.57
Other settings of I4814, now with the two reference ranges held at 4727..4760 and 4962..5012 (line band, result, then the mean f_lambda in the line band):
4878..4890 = 0.07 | 1.09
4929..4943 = 0.02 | 1.17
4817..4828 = 0.14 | 0.966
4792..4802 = 0.12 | 0.965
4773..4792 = -0.04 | 1.11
